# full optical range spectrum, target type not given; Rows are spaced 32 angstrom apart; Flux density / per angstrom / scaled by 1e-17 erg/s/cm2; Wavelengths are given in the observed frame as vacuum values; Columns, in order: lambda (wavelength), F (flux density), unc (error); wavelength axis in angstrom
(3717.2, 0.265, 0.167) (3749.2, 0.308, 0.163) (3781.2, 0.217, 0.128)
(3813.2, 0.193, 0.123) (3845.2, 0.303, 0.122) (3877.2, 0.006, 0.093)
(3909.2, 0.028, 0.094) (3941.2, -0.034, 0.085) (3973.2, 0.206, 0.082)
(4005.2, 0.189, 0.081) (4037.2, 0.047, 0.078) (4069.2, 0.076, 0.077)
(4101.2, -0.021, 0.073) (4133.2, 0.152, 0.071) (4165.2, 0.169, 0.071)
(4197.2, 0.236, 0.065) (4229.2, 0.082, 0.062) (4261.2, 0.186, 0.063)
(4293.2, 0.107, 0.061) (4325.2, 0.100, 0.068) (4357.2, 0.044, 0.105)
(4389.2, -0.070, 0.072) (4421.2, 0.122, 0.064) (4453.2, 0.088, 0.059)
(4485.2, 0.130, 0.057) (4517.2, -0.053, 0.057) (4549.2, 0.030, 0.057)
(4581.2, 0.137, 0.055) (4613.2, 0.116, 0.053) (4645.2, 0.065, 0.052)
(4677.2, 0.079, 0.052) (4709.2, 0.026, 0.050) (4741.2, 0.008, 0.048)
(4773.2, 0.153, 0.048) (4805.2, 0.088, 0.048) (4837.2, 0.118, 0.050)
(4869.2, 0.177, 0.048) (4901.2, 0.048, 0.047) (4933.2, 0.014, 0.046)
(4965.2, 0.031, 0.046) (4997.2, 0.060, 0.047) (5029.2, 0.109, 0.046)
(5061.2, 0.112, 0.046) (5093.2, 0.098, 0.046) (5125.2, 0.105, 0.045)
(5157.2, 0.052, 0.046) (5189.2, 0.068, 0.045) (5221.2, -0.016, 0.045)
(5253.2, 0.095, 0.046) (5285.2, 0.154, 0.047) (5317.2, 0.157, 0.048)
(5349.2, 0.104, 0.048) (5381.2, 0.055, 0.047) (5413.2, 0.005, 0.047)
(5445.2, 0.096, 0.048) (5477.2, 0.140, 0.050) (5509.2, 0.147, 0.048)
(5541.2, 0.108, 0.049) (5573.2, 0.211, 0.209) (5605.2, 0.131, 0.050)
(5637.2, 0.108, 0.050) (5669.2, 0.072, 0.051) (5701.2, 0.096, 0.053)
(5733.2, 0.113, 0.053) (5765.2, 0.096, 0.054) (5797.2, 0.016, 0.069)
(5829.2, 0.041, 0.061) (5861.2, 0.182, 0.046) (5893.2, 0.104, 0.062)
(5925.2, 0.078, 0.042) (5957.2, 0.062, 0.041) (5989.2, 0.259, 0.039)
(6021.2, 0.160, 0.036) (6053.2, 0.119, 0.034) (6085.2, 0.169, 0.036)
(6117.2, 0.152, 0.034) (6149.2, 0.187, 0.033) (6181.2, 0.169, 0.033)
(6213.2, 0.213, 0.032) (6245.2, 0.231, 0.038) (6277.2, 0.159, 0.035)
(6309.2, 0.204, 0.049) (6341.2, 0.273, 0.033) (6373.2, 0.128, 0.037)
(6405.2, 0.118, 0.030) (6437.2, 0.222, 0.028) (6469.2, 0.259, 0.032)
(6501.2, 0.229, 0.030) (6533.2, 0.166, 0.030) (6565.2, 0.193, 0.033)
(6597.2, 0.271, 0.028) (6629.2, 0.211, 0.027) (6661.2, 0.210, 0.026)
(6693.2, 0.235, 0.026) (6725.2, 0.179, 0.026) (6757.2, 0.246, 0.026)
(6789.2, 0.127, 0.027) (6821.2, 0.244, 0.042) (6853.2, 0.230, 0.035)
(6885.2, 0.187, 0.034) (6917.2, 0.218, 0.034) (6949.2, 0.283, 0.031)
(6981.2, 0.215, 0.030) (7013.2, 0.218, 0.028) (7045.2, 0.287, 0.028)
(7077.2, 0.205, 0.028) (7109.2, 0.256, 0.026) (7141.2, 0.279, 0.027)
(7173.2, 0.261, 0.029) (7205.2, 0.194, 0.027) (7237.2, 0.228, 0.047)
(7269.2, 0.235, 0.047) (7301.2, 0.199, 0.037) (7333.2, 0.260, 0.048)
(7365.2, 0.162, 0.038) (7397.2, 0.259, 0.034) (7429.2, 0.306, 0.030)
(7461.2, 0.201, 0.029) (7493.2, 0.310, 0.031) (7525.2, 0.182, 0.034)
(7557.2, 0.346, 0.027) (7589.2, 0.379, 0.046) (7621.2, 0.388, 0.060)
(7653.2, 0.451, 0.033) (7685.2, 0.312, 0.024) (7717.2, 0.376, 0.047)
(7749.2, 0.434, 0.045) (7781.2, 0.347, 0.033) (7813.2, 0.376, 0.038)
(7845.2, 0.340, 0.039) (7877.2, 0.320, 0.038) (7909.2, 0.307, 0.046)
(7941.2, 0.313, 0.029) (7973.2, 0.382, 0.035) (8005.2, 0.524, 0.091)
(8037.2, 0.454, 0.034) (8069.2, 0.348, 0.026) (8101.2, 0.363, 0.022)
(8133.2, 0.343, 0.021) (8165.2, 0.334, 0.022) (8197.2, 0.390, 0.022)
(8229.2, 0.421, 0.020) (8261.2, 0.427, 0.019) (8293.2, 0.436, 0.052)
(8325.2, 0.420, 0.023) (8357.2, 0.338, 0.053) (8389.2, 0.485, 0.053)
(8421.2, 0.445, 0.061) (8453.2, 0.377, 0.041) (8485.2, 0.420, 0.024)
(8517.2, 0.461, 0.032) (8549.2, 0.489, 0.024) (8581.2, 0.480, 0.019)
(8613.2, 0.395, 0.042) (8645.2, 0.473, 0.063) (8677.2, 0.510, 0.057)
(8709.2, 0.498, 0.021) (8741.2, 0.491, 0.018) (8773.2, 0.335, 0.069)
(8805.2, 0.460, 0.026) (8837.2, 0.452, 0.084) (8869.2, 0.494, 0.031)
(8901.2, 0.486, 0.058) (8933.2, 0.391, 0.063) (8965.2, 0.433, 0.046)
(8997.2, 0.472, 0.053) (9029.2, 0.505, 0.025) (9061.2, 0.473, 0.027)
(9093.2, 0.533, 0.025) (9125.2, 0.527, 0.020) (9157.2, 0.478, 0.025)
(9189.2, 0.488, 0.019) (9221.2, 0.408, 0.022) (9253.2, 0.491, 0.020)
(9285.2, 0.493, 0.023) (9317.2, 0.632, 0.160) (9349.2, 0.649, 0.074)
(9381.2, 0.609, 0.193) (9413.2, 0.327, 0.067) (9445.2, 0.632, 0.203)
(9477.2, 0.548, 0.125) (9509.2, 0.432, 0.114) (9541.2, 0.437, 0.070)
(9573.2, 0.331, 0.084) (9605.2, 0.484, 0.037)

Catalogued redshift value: 0.897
